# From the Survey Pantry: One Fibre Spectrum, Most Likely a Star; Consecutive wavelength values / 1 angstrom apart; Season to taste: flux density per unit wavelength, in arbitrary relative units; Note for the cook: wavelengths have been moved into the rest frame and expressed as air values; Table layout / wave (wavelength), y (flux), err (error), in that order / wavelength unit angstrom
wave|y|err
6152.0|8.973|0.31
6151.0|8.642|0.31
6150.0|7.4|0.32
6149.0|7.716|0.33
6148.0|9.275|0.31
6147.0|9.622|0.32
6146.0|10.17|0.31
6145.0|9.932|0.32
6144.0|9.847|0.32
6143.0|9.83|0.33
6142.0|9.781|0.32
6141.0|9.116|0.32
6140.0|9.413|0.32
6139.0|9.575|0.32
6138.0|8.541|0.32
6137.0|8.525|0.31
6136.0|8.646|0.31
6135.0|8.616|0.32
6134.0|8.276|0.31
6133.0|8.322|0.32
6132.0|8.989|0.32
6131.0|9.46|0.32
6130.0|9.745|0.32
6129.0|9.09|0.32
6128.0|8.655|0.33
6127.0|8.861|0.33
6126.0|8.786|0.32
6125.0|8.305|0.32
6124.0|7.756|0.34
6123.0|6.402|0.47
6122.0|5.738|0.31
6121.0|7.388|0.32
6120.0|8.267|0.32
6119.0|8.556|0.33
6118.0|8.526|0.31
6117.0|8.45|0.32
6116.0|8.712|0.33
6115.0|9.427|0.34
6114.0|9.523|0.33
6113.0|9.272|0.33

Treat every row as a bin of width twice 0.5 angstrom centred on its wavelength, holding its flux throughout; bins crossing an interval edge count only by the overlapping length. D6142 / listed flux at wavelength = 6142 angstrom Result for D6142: 9.781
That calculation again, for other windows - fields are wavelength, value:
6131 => 9.46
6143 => 9.83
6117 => 8.45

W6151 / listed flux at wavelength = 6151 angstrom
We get 8.642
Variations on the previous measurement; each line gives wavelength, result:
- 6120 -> 8.267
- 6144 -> 9.847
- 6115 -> 9.427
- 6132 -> 8.989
